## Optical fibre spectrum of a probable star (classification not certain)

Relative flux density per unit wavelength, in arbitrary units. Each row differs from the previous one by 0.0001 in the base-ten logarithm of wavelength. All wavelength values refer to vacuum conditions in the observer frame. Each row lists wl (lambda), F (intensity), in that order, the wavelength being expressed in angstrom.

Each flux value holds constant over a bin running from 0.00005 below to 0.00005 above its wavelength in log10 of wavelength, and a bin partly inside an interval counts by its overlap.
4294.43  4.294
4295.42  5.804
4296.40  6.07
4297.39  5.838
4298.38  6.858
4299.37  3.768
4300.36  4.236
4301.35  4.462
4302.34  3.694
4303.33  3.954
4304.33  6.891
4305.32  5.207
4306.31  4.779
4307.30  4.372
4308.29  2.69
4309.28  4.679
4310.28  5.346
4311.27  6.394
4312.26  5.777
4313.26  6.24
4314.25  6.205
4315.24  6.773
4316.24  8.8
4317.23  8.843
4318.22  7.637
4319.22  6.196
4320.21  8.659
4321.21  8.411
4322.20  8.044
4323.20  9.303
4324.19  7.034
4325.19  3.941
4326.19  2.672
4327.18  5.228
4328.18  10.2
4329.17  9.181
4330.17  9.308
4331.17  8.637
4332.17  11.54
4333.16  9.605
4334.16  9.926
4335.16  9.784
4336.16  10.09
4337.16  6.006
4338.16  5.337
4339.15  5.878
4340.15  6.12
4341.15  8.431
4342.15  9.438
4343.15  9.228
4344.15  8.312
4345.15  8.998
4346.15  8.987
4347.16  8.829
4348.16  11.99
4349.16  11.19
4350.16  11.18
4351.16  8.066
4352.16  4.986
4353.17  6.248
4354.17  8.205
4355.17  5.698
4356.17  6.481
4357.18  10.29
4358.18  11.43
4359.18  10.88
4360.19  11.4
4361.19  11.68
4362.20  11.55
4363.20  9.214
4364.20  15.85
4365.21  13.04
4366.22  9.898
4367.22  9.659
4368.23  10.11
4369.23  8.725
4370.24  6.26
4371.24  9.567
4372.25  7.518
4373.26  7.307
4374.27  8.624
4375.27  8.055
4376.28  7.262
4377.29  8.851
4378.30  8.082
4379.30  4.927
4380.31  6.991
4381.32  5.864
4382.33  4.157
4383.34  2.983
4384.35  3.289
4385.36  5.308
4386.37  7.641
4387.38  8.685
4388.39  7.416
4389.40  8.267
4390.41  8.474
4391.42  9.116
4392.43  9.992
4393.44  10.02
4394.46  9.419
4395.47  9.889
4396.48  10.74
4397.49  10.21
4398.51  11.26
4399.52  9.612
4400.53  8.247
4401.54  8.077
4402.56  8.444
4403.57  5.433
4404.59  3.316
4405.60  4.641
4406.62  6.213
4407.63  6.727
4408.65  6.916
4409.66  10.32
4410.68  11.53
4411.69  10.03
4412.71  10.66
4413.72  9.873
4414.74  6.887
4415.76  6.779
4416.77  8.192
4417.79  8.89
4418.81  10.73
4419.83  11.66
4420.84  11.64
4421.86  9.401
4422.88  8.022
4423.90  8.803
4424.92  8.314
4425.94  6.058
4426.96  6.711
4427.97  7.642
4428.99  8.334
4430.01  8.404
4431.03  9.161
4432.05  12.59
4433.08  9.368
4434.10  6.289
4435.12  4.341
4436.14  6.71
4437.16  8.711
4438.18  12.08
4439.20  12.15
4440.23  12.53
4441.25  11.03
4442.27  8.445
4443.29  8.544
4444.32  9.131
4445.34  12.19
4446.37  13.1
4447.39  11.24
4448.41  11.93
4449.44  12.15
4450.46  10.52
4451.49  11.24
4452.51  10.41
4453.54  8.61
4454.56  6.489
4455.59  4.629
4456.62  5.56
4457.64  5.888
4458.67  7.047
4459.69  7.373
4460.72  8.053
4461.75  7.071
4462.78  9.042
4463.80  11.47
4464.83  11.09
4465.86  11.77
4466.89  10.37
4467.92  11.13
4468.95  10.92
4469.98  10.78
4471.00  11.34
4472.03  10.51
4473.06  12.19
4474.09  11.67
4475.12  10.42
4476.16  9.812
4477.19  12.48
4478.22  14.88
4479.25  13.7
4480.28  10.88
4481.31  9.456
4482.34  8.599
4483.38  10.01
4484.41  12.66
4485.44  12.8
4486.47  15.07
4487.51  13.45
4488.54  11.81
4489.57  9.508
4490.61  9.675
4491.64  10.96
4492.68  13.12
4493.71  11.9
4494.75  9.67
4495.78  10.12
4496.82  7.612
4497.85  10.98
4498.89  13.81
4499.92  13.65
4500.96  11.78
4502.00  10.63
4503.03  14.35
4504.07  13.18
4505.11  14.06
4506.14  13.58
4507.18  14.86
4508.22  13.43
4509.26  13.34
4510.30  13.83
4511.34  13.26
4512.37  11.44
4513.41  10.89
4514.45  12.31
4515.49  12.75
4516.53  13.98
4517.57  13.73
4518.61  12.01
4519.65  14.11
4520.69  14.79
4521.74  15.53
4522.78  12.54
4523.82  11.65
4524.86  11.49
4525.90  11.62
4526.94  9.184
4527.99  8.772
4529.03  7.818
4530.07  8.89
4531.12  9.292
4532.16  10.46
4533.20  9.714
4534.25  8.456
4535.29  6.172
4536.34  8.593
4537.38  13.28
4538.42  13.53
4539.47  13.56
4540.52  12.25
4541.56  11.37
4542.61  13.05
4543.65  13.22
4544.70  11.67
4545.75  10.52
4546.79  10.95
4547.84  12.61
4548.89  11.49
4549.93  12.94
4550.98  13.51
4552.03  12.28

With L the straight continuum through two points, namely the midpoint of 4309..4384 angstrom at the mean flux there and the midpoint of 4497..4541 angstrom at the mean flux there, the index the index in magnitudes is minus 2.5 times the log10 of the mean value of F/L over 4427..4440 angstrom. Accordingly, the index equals 0.15 mag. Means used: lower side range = 8.19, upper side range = 12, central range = 8.82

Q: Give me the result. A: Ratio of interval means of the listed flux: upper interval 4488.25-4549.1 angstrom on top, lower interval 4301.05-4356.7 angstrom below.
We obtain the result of 1.60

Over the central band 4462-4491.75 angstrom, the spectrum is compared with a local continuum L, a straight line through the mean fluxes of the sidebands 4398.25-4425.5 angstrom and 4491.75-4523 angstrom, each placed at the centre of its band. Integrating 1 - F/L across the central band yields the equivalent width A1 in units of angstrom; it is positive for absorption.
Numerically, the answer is 0.2 angstrom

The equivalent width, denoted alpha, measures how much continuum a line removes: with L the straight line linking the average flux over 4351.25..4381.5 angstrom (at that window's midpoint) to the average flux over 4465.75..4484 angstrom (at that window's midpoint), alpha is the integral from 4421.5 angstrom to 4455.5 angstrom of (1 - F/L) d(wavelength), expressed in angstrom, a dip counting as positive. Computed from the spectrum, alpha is 3.4 angstrom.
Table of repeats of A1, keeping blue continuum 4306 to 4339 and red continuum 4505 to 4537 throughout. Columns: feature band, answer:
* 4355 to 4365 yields -3.25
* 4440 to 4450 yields -1.03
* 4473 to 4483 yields -0.61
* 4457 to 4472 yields 1.29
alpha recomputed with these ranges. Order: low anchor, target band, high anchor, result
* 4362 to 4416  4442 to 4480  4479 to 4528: 2.24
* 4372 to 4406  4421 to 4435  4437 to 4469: 0.85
